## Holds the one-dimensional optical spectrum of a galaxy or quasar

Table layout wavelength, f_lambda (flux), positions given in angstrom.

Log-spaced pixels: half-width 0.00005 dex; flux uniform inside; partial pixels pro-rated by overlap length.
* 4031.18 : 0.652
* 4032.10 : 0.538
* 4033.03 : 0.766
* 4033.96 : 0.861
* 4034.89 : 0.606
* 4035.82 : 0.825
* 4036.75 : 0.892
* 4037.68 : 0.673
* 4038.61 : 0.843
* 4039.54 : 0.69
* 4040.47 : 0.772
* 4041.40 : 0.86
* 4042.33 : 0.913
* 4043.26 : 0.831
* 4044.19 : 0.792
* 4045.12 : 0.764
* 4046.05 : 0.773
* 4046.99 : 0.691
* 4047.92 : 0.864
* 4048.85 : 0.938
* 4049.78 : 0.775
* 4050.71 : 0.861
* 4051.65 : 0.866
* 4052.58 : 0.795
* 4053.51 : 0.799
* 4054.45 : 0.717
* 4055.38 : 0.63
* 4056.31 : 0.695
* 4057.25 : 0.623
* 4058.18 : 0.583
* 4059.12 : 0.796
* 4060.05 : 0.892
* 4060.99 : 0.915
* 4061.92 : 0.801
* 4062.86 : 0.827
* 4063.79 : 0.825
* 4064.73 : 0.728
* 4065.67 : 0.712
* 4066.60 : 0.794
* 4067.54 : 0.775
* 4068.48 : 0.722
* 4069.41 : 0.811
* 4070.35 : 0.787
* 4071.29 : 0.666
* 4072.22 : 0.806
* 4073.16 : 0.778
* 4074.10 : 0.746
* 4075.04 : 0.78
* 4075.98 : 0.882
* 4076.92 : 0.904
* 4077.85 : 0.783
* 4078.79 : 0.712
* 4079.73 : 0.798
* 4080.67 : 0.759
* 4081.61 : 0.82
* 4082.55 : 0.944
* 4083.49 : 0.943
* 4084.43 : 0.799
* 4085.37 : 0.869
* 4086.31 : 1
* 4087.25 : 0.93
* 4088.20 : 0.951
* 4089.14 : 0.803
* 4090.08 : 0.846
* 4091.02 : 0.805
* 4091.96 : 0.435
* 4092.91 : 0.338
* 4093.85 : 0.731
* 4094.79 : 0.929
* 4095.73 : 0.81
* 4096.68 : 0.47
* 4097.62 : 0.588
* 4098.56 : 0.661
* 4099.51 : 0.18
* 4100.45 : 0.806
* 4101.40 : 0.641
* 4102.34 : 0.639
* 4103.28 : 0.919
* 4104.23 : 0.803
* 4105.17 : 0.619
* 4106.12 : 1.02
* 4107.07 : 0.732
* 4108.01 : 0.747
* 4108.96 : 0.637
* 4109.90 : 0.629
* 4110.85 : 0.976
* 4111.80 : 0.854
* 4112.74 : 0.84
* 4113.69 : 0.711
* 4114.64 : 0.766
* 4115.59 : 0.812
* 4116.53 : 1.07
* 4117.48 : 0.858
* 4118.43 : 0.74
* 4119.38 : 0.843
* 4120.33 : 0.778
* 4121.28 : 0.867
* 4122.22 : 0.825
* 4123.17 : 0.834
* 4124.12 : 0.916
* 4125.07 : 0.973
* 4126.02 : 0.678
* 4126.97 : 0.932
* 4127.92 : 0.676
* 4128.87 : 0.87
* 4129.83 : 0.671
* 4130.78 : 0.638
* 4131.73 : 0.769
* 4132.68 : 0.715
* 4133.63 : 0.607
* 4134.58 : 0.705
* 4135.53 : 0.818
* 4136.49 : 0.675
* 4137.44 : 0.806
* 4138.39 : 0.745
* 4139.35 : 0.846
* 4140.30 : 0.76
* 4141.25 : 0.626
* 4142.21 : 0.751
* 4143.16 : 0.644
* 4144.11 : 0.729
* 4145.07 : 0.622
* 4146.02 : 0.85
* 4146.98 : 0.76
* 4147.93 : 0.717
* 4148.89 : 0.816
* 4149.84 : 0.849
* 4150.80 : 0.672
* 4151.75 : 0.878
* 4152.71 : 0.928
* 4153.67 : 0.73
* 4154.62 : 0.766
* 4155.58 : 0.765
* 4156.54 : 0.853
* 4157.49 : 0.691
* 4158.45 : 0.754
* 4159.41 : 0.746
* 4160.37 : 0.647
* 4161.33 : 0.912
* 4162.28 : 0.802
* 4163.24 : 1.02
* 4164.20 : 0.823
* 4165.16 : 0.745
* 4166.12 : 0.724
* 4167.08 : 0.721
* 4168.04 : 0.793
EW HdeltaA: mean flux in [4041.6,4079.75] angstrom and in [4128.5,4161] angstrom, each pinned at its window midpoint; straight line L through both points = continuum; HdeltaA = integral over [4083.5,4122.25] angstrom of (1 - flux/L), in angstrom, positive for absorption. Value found 0.1 angstrom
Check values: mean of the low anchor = 0.785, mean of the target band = 0.764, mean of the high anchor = 0.748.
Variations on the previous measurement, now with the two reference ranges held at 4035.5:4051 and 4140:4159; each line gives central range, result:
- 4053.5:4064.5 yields 0.6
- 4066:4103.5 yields 1.5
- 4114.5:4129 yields -1.3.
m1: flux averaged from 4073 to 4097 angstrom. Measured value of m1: 0.793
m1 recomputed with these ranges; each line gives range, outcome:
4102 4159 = 0.779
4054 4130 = 0.776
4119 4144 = 0.767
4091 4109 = 0.673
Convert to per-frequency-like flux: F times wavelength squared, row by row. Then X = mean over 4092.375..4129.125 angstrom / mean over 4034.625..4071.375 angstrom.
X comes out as 1.00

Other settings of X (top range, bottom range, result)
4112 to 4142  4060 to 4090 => 0.98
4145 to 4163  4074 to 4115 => 1.06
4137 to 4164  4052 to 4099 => 1.04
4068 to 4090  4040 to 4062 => 1.06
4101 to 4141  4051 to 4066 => 1.06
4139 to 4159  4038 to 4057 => 1.01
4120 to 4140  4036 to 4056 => 1.02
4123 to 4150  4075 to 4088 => 0.91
